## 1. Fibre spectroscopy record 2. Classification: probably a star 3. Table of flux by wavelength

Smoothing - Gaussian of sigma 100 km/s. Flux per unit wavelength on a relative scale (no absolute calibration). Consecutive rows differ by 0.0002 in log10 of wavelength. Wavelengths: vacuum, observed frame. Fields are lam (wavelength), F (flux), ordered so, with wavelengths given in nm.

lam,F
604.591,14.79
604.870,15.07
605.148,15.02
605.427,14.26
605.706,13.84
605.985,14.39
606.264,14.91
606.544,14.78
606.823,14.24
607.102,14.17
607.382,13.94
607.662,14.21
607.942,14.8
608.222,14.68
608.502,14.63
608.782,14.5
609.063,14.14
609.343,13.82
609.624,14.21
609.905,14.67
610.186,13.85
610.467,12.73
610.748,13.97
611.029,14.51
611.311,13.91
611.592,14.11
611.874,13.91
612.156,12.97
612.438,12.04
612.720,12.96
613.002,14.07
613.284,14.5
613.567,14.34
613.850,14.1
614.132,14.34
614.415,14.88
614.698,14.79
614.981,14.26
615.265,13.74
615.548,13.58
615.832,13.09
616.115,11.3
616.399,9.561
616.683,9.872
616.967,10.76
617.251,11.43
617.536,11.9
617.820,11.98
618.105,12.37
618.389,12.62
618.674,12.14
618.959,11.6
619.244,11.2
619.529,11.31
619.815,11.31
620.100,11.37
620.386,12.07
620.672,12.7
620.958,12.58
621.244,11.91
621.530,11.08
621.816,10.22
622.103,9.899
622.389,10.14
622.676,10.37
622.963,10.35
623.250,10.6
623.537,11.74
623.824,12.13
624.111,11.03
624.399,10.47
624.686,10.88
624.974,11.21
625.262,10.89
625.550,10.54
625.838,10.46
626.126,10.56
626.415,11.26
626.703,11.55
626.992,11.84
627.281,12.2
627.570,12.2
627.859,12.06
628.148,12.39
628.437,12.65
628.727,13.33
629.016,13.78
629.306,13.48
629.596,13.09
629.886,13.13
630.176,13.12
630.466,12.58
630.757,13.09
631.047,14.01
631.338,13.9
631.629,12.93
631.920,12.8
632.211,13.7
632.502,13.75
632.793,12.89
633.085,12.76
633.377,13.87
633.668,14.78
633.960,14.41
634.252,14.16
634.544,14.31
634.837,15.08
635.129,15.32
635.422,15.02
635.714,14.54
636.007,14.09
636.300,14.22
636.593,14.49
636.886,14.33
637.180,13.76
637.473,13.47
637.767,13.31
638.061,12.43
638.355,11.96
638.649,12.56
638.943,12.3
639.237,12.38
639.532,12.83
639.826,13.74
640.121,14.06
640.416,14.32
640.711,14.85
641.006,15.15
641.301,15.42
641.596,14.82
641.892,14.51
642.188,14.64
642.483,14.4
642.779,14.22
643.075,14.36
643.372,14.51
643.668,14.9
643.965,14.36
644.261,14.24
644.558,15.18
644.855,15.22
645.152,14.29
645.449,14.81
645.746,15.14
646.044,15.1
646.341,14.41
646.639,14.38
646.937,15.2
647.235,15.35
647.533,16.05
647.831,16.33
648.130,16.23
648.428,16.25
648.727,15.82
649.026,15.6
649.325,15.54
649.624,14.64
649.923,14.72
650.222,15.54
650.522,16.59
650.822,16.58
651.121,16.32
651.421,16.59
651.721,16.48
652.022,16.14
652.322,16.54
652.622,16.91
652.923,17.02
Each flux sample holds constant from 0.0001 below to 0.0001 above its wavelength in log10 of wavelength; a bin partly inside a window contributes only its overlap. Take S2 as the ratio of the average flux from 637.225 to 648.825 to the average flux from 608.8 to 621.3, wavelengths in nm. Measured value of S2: 1.12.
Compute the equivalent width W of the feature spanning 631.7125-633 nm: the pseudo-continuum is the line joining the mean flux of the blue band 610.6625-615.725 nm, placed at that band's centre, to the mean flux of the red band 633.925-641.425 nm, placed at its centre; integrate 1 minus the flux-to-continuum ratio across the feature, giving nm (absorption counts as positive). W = 0.06 nm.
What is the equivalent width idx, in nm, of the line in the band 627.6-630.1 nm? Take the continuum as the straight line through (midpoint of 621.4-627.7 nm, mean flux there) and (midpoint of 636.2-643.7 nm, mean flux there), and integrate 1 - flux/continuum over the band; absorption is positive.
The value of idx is -0.25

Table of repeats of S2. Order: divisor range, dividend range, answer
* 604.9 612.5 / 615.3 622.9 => 0.81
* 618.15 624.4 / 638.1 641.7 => 1.20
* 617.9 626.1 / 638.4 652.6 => 1.33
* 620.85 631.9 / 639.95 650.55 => 1.27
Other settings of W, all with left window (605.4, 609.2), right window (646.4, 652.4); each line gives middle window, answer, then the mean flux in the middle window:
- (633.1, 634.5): 0.10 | 14.2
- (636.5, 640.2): 0.54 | 13.2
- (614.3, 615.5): 0.03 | 14.3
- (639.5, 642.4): 0.19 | 14.5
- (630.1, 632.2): 0.27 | 13.2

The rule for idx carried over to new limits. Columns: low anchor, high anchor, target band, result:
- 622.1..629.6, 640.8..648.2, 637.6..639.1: 0.14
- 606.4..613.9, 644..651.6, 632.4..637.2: 0.23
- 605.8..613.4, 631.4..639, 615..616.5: 0.16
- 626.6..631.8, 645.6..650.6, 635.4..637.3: -0.07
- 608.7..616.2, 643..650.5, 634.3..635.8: -0.01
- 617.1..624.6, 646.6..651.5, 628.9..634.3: -0.17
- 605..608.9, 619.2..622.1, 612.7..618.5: -0.12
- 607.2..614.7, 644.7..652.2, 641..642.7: 0.06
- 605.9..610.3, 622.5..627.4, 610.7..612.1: -0.03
